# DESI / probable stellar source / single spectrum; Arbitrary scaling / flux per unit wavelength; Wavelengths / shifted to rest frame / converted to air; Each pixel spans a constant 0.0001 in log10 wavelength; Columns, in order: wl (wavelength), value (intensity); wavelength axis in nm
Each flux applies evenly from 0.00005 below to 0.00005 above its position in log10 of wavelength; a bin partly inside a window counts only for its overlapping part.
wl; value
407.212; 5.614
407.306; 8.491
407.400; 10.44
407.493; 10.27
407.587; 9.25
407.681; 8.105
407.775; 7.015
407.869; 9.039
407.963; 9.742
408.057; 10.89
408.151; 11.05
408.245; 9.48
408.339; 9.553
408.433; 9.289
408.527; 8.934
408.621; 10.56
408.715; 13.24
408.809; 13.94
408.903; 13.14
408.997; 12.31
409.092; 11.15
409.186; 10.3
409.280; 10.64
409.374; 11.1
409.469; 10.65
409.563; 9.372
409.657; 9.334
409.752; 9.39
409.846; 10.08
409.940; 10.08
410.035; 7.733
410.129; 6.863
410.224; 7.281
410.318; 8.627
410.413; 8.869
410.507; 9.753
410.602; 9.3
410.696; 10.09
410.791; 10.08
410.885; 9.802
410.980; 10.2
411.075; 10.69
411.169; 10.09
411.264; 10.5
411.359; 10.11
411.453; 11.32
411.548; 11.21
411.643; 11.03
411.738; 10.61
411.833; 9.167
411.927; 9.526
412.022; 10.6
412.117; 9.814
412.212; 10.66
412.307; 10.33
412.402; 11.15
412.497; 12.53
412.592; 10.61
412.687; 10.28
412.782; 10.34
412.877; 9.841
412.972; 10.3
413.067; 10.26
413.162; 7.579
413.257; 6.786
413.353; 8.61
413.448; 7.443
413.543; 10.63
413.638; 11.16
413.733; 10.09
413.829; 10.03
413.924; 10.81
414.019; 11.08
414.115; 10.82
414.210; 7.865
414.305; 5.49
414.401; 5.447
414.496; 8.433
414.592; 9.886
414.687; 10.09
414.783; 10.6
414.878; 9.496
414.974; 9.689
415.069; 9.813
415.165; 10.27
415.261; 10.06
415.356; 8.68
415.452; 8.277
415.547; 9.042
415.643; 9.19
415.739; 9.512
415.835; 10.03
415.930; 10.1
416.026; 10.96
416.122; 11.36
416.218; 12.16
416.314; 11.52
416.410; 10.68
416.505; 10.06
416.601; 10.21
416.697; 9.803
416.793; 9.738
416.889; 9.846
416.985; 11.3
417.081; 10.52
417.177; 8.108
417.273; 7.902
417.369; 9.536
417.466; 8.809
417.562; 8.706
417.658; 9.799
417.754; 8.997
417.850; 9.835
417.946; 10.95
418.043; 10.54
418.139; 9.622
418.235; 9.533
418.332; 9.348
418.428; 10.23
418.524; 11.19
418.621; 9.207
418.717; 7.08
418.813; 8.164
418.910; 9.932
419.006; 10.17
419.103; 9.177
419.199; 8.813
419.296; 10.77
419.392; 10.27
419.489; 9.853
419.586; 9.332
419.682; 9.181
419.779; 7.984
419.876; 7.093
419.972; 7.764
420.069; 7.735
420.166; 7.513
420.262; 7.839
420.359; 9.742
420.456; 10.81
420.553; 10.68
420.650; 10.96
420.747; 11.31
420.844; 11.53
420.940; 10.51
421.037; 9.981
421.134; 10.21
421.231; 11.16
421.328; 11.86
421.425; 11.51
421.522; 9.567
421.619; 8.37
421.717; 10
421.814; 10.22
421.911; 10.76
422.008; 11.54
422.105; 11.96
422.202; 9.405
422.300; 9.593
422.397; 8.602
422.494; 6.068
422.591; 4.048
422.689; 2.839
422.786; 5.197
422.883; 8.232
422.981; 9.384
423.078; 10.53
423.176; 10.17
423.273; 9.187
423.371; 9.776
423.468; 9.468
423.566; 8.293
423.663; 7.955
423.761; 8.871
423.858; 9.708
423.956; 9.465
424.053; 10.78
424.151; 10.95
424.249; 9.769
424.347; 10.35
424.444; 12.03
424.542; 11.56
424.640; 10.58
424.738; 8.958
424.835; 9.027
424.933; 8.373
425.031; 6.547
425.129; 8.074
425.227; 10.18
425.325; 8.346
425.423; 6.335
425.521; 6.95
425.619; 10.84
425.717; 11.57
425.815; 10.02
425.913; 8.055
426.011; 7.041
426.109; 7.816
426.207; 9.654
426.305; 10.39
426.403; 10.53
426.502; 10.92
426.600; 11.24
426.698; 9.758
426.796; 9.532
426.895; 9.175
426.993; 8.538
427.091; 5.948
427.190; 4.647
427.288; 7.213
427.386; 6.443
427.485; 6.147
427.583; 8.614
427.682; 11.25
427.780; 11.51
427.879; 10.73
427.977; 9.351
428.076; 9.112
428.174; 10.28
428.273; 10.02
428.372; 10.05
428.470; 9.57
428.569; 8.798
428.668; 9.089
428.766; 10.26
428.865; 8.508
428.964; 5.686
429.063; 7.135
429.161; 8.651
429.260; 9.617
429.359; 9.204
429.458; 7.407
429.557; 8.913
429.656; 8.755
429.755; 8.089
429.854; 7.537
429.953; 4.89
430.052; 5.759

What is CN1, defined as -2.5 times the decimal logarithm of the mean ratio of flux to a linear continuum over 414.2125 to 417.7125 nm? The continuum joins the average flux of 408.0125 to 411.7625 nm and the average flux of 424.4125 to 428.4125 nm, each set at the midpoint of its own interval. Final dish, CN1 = 0.03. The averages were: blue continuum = 10.2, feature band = 9.56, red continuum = 9.09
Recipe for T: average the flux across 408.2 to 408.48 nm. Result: 9.44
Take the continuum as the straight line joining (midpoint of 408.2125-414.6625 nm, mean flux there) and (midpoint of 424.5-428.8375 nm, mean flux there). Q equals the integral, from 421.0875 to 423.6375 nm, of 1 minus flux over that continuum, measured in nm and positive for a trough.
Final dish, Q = 0.05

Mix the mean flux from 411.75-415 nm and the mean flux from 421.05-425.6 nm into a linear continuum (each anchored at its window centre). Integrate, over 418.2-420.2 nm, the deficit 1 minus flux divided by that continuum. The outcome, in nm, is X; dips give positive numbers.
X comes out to 0.07 nm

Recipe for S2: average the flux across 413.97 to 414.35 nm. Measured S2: 8.86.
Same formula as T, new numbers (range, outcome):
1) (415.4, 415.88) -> 9.19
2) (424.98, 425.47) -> 7.9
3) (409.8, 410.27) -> 8.4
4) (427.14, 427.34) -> 5.94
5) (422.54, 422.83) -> 4.03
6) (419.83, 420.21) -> 7.53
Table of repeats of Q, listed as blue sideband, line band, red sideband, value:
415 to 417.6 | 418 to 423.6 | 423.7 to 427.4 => 0.098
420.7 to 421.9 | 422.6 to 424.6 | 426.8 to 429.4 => 0.151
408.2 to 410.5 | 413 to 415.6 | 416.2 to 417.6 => 0.194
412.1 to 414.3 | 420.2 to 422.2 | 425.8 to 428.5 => -0.231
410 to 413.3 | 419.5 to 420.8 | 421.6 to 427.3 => 0.026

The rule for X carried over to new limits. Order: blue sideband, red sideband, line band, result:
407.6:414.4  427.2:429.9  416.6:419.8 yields -0.04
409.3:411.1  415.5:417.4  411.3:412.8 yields -0.15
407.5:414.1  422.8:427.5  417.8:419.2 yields -0.02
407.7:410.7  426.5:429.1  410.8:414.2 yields -0.14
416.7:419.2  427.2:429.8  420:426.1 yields -0.10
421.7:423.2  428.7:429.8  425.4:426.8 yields -0.15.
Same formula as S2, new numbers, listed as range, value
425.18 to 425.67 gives 8.53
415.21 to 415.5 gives 9.04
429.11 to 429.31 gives 9.13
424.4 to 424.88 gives 10.4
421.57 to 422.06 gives 10.2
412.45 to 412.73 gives 11.2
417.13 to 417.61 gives 8.6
